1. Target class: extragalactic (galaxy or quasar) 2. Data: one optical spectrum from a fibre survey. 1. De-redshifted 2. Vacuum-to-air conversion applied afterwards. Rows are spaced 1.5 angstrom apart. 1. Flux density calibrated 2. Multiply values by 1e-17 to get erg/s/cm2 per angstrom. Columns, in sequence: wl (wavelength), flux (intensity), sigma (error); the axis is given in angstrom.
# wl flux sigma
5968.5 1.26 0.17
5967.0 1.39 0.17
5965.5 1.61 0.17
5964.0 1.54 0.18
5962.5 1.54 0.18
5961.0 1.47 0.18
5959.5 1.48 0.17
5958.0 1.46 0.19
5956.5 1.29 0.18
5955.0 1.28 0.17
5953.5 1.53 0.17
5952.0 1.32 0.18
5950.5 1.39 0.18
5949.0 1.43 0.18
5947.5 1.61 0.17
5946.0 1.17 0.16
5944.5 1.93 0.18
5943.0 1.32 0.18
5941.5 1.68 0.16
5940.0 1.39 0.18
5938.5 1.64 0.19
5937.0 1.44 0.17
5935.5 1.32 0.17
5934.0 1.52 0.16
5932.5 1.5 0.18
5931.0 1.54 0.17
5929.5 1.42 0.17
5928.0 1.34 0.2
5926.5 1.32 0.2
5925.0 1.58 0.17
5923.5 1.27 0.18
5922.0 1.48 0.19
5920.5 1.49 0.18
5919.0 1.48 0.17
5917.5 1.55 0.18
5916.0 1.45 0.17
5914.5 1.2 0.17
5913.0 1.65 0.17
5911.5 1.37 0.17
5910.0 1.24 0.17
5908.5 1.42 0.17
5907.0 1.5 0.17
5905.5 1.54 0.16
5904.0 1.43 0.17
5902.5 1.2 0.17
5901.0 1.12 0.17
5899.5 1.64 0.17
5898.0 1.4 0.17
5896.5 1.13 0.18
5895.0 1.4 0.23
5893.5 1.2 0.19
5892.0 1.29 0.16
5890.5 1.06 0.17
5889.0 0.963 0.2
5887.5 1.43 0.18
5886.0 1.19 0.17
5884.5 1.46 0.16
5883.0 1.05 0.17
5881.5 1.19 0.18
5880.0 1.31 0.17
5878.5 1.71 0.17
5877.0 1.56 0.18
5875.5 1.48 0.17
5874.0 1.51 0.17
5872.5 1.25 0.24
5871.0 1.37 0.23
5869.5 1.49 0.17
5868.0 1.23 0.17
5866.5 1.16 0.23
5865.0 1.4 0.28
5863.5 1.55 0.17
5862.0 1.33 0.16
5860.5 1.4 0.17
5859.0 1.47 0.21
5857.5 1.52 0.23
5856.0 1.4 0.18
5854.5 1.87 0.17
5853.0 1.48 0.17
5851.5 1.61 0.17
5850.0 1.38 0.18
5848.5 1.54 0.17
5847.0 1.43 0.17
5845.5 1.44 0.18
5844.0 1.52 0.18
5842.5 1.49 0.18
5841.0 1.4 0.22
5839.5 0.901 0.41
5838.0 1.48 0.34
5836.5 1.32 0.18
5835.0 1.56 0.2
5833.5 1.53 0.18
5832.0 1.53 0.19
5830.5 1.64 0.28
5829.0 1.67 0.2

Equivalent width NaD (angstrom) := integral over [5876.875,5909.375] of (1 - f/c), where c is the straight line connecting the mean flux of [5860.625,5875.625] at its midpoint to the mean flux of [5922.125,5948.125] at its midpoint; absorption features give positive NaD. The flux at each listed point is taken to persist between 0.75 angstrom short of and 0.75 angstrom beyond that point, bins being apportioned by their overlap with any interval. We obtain 2.0 angstrom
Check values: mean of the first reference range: 1.37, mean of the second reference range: 1.47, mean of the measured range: 1.32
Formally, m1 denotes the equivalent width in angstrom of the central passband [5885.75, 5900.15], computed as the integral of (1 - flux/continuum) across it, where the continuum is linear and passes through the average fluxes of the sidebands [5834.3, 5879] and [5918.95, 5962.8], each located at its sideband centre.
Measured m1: 1.7 angstrom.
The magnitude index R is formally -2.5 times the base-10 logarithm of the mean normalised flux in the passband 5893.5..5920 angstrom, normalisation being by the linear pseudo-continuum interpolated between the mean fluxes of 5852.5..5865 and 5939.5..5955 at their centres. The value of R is 0.07 mag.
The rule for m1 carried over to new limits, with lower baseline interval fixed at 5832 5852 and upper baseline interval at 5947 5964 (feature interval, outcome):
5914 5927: 0.05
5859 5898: 2.87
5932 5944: -0.40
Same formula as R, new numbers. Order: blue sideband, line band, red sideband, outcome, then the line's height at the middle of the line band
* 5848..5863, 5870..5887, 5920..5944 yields 0.09 mag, 1.49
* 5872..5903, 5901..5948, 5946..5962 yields -0.06 mag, 1.37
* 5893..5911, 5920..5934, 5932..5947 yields 0.00 mag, 1.45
